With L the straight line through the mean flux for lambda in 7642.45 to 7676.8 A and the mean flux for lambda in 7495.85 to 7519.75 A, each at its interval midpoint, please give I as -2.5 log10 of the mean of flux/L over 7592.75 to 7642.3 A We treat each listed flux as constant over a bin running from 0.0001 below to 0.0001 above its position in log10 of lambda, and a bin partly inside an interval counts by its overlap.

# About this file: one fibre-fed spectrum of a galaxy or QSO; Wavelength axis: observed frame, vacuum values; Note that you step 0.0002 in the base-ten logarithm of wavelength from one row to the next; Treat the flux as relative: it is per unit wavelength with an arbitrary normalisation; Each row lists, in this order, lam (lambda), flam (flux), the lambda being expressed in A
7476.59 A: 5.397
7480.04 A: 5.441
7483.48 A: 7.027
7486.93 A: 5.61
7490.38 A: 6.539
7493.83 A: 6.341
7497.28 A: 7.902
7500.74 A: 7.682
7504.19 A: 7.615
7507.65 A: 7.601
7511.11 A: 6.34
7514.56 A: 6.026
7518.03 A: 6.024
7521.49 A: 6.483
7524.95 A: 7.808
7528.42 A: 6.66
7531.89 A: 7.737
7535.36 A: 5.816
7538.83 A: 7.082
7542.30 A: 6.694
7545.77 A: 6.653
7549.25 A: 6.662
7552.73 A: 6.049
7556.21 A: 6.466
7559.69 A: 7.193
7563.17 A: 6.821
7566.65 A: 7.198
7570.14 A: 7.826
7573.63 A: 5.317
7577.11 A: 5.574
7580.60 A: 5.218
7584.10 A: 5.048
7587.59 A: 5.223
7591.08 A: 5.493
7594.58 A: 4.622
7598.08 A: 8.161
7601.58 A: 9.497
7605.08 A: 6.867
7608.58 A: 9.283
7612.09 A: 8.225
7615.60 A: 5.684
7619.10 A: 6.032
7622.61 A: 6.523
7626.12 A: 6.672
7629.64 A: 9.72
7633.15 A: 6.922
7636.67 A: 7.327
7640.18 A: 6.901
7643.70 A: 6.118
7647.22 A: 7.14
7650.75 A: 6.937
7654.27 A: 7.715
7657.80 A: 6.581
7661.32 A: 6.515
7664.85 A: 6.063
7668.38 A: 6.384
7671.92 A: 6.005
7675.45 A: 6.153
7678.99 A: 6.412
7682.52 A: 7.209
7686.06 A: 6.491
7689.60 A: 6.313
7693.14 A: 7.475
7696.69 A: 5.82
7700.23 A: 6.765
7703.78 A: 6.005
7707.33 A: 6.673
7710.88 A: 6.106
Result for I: -0.09 mag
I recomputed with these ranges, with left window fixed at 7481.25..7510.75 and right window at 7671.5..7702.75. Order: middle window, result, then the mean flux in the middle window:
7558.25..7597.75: 0.13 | 6.03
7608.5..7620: -0.06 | 7.11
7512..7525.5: 0.07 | 6.47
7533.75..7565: 0.04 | 6.61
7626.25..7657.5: -0.10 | 7.27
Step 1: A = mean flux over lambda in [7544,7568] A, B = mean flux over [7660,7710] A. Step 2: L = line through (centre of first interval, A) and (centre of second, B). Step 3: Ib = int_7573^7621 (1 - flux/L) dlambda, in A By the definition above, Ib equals 1.1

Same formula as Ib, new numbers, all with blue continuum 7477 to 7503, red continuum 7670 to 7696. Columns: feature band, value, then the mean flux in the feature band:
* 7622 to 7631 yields -1.5 A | 7.68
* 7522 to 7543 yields -1.1 A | 6.95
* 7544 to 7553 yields 0.1 A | 6.52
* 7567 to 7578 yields 0.3 A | 6.41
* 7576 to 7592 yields 3.1 A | 5.29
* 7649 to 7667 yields -0.6 A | 6.76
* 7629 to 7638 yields -1.7 A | 7.81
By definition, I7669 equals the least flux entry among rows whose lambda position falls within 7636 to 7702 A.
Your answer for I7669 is 5.82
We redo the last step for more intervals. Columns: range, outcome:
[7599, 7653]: 5.684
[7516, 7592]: 5.048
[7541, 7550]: 6.653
